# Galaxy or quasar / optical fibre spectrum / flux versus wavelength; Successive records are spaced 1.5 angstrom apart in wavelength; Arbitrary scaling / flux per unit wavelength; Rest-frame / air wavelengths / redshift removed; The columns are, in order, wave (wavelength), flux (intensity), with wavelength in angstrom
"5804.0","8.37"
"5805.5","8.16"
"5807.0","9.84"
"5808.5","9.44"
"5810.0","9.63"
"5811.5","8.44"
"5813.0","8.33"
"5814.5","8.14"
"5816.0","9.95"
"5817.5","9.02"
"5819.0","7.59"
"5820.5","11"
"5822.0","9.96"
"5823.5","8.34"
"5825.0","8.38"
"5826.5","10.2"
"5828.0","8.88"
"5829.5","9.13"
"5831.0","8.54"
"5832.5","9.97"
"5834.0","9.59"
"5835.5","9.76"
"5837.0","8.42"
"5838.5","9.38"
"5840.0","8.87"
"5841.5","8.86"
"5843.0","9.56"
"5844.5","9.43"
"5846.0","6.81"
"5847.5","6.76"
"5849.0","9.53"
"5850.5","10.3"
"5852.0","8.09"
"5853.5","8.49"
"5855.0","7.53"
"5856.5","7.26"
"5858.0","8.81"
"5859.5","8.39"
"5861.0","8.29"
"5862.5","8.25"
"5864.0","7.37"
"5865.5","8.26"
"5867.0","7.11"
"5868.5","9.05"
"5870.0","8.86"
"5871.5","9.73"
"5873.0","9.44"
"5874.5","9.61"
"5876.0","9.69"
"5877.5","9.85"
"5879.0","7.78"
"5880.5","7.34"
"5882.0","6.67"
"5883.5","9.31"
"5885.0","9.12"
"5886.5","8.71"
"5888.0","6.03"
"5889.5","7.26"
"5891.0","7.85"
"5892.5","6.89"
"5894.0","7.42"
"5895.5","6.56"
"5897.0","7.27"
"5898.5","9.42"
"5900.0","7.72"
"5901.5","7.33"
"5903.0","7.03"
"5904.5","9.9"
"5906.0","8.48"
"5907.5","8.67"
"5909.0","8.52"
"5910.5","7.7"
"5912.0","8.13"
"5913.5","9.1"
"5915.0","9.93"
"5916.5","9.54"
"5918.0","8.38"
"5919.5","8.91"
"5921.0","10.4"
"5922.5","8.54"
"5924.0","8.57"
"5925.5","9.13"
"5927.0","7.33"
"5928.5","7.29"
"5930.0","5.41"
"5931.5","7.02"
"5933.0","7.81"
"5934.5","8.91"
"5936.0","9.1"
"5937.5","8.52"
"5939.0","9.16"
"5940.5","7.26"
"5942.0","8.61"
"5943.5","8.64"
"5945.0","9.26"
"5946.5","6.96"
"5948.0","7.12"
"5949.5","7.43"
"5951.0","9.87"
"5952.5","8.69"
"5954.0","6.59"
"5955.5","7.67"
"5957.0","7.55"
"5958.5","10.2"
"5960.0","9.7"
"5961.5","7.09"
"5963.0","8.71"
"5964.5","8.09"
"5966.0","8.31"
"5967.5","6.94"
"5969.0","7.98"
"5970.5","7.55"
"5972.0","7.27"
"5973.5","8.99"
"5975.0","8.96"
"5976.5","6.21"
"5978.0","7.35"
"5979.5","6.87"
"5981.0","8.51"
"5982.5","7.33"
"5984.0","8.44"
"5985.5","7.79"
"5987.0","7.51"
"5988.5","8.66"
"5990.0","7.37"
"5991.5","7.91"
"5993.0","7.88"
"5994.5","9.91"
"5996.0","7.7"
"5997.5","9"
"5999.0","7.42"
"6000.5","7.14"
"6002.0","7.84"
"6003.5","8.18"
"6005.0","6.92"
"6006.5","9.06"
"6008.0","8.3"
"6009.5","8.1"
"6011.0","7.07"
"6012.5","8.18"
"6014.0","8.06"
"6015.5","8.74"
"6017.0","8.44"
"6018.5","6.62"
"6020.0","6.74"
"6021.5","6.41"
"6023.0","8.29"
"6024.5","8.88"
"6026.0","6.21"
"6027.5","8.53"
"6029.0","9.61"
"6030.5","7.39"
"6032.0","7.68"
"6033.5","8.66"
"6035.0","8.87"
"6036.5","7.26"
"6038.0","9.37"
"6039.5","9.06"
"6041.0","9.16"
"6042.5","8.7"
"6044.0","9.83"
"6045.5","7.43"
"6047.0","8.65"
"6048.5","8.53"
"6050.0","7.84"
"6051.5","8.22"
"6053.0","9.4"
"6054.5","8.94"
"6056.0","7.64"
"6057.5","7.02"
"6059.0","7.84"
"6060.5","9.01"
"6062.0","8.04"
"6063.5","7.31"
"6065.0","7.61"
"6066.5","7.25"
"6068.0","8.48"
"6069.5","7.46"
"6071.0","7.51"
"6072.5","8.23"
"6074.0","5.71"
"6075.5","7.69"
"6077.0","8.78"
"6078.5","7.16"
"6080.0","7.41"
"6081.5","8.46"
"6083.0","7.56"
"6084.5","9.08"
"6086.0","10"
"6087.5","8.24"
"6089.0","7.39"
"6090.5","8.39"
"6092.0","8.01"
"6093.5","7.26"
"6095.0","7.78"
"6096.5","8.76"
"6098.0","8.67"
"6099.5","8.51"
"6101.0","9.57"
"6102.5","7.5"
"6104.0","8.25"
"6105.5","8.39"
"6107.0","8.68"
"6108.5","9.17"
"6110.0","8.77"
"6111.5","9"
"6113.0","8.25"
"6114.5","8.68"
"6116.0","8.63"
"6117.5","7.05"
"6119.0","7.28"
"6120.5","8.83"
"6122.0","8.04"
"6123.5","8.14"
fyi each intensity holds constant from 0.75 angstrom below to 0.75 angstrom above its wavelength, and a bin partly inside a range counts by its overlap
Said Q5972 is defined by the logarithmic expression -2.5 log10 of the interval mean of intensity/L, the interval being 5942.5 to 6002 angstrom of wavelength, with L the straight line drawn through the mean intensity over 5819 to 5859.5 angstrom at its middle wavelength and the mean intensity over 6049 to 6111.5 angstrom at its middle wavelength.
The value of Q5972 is 0.06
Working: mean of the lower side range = 8.88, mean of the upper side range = 8.13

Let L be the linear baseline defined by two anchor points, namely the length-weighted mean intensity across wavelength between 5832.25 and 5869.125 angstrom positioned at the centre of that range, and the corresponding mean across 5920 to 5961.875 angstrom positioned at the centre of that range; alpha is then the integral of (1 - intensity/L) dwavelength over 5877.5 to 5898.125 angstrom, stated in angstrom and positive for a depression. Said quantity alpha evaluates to 1.8 angstrom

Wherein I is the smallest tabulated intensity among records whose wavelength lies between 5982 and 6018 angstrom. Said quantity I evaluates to 6.92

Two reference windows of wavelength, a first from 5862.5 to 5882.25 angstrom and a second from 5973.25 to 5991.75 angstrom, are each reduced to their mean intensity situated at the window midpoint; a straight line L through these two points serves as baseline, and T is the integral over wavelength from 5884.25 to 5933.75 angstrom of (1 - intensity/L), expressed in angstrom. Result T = 1.2 angstrom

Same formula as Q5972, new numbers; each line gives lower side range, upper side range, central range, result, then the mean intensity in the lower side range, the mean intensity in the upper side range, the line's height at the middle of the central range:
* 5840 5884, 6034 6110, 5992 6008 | 0.03 mag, 8.5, 8.23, 8.32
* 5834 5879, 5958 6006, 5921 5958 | 0.02 mag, 8.68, 7.99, 8.22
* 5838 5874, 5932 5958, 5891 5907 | 0.07 mag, 8.52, 8.19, 8.36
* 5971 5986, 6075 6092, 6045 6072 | 0.01 mag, 7.77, 8.2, 8.09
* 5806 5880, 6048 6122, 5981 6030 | 0.06 mag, 8.85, 8.15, 8.38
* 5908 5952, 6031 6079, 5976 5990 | 0.09 mag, 8.37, 8.14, 8.27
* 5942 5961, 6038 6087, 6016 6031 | 0.07 mag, 8.3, 8.18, 8.22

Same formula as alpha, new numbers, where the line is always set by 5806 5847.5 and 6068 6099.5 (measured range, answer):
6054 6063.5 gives 0.1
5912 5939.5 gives 0.5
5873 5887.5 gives 0.3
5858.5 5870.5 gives 0.9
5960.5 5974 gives 0.9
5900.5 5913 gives 0.7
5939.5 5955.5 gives 1.0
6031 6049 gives -0.9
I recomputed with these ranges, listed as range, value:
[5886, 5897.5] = 6.03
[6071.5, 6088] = 5.71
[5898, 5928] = 7.03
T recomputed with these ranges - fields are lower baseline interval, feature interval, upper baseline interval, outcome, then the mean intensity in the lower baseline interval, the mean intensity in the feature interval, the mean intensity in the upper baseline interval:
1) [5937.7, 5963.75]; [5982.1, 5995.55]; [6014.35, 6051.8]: 0.2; 8.27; 8.1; 8.2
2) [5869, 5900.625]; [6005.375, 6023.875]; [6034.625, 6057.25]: 1.5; 8.22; 7.82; 8.55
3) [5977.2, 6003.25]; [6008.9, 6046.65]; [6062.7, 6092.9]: -1.1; 7.92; 8.14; 7.88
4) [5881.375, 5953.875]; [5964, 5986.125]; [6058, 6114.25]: 1.1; 8.17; 7.77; 8.14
